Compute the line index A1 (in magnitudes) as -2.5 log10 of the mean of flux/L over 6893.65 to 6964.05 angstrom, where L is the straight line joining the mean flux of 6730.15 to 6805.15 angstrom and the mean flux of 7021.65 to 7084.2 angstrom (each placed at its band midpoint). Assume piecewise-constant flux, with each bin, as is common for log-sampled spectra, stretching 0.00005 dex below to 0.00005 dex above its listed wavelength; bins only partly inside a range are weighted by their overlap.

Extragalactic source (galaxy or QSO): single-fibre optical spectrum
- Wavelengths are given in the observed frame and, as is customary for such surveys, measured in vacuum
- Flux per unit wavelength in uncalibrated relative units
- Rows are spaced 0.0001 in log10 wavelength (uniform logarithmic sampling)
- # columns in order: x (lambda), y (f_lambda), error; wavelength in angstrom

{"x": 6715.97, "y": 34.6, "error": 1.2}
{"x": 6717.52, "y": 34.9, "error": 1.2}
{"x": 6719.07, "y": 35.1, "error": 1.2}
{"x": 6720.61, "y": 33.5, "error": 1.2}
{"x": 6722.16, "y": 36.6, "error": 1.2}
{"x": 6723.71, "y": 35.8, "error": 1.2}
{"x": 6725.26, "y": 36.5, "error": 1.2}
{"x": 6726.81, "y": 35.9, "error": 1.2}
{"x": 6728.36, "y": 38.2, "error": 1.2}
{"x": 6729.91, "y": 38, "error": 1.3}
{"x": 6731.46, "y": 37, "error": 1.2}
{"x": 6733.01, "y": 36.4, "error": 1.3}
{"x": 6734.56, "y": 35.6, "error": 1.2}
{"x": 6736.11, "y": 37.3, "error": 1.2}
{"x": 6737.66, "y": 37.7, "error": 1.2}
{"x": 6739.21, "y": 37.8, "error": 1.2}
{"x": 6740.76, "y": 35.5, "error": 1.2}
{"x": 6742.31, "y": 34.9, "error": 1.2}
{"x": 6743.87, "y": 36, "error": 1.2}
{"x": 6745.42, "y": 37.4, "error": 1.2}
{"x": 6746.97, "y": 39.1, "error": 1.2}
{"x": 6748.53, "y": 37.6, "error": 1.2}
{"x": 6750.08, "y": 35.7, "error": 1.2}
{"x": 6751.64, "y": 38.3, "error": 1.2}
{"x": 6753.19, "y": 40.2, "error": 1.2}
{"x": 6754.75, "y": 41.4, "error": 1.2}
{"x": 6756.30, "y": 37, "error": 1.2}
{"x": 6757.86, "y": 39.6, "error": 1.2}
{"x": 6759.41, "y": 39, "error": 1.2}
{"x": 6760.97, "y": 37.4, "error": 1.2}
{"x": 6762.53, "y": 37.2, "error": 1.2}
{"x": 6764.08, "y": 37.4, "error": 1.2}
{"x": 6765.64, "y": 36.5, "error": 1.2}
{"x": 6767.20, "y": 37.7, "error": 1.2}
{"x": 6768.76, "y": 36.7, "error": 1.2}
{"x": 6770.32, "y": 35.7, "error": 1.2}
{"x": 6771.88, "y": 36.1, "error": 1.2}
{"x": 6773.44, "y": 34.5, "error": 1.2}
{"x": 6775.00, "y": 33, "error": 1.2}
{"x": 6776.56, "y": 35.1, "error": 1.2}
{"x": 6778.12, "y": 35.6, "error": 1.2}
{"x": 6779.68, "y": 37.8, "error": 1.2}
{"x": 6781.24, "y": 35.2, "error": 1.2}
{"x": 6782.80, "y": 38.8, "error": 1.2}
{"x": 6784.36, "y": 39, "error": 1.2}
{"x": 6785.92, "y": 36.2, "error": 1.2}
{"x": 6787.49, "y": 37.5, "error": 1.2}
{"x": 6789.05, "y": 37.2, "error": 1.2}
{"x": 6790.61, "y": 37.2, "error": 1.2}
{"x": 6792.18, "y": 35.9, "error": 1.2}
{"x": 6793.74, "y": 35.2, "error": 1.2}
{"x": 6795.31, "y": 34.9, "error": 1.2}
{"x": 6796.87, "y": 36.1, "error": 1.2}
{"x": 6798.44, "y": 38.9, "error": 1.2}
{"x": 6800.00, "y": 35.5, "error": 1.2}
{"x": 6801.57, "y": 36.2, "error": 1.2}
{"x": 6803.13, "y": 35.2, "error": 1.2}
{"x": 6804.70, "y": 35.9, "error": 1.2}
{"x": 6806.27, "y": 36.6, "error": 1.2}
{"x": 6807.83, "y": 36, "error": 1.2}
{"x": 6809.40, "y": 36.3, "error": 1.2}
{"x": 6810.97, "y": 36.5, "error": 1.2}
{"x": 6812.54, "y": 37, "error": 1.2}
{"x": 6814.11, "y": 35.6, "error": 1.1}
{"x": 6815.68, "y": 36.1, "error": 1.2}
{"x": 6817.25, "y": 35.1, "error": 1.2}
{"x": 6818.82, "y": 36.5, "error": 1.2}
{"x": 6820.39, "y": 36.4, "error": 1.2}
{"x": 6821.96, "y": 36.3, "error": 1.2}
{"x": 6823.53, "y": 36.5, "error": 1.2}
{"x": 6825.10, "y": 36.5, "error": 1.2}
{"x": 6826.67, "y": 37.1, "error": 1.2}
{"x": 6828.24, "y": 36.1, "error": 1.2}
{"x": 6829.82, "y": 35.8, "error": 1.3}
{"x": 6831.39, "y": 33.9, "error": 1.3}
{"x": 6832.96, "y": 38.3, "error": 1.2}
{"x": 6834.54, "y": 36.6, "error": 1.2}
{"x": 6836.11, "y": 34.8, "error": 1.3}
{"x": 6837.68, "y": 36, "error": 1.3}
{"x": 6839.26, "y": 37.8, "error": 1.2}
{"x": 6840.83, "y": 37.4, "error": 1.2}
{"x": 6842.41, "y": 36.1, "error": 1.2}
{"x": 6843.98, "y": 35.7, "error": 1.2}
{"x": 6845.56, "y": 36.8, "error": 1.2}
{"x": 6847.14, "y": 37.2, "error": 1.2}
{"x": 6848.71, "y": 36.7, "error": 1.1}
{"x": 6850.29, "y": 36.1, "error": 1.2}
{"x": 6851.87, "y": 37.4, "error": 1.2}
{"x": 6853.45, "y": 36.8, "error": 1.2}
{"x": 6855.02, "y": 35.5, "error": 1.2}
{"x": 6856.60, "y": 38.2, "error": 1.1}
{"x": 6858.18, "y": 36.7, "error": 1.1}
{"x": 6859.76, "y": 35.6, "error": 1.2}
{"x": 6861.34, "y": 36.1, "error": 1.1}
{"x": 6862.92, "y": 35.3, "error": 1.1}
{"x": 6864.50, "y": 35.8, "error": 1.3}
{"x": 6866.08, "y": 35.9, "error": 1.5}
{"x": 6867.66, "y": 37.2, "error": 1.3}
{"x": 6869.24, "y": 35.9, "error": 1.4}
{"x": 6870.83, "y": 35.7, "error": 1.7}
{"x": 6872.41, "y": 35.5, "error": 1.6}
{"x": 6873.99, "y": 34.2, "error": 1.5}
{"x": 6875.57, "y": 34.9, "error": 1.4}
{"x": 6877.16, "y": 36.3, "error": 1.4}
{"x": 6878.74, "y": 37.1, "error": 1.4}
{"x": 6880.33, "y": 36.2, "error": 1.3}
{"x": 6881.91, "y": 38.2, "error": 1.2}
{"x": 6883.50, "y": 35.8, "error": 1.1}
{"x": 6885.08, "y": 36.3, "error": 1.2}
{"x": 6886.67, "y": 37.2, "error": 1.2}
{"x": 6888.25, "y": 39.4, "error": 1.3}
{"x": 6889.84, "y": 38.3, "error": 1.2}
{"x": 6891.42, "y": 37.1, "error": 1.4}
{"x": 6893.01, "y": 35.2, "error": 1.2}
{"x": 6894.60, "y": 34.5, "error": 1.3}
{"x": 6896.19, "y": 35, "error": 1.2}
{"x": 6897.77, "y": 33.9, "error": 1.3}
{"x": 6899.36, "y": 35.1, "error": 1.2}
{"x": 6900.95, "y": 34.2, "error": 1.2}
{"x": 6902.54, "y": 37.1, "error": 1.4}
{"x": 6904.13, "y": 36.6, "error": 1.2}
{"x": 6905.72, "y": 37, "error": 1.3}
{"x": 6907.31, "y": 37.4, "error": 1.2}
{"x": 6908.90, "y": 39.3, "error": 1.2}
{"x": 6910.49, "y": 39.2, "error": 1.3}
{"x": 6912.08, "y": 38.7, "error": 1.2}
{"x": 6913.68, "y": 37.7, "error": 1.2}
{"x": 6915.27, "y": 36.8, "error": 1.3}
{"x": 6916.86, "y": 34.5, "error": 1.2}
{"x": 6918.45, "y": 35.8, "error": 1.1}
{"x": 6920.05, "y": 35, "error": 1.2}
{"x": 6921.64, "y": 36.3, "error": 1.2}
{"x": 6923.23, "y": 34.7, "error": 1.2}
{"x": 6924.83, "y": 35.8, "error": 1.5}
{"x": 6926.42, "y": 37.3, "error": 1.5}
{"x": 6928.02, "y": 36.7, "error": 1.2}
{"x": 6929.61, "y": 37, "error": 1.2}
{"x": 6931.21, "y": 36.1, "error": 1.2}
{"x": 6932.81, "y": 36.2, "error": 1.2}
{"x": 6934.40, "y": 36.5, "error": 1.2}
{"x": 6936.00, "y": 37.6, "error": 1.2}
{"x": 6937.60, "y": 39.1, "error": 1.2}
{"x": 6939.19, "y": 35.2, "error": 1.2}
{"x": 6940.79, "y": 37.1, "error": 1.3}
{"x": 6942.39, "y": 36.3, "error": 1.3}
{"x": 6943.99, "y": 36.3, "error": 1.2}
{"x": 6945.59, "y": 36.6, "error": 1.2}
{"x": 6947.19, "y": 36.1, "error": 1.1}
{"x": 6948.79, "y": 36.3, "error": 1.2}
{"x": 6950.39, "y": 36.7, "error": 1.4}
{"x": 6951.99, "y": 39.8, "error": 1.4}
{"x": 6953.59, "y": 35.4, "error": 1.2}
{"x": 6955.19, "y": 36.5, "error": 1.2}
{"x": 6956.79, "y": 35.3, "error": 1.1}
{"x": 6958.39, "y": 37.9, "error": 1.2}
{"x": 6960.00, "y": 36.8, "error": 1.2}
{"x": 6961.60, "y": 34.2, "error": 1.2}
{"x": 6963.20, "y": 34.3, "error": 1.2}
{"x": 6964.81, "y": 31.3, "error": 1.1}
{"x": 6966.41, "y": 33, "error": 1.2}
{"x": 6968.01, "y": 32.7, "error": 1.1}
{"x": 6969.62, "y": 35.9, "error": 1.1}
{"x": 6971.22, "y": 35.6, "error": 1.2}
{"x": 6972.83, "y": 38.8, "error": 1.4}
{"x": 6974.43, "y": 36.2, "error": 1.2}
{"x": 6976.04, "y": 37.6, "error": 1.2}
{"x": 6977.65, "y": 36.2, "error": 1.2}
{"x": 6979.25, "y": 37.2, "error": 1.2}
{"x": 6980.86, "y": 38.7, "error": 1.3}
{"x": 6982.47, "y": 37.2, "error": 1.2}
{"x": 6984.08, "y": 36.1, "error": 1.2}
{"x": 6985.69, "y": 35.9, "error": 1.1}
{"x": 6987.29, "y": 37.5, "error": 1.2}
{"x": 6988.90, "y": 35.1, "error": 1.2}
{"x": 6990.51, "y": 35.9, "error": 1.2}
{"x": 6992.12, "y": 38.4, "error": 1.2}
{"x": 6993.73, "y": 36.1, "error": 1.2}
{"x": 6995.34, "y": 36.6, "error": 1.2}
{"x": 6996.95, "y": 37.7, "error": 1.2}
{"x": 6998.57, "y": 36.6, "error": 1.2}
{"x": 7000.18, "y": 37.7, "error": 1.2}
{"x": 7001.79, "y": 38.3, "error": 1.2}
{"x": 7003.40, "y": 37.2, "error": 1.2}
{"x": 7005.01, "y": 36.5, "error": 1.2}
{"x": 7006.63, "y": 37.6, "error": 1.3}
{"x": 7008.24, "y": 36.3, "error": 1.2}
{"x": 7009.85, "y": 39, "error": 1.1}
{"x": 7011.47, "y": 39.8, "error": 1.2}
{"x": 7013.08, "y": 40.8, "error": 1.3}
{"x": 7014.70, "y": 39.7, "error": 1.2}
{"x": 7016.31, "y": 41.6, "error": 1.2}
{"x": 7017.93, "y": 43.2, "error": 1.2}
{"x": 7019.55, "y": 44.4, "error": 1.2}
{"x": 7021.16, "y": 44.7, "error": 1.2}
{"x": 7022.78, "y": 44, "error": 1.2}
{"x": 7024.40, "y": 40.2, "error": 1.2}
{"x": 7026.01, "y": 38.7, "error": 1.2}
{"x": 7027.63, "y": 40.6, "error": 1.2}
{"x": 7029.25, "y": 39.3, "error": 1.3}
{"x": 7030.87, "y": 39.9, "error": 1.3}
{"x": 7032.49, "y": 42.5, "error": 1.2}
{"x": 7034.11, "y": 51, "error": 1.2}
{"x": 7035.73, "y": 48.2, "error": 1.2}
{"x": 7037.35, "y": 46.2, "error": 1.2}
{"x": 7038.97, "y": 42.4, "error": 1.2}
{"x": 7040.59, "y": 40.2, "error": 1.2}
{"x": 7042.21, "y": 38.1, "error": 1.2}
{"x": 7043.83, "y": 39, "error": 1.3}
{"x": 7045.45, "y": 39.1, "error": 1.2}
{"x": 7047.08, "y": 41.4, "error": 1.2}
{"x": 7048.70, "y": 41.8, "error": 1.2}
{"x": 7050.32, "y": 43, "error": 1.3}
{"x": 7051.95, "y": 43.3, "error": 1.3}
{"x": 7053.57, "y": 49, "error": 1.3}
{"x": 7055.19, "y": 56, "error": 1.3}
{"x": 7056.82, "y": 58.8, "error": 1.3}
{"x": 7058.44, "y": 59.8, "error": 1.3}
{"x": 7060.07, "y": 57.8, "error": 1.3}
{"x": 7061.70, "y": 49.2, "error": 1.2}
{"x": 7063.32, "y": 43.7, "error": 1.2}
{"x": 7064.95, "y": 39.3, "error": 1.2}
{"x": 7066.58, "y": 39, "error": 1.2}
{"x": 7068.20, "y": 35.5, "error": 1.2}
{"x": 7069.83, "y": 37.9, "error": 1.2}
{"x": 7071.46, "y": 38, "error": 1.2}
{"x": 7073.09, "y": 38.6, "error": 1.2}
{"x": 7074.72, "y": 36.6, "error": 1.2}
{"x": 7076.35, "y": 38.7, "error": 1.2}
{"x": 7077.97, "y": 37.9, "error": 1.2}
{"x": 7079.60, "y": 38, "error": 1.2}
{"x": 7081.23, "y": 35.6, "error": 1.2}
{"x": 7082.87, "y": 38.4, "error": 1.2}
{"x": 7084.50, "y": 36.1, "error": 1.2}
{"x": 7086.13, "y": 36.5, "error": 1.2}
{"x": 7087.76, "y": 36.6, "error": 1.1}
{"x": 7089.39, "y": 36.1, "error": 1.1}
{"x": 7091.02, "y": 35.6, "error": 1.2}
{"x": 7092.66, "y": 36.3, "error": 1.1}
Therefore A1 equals 0.11 mag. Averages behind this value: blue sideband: 36.9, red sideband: 42.8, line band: 36.4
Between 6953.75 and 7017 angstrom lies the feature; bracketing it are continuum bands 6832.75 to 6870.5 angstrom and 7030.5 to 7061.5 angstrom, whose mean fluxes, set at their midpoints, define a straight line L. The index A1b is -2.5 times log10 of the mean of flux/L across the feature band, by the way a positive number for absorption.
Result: 0.176 mag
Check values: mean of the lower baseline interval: 36.5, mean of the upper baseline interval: 46.3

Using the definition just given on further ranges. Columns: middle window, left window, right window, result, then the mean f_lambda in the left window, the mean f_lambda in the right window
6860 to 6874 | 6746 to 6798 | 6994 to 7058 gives 0.09 mag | 37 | 41.9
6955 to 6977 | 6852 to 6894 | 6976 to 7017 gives 0.06 mag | 36.4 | 37.6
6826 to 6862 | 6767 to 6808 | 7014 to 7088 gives 0.03 mag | 36.3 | 42.4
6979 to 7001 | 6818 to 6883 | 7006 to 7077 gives 0.12 mag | 36.3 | 42.8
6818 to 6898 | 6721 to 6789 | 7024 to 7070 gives 0.09 mag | 37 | 44.3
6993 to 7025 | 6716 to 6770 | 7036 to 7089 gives 0.05 mag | 37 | 42.2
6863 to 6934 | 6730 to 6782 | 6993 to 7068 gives 0.10 mag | 37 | 42.5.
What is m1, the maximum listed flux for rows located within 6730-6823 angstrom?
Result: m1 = 41.4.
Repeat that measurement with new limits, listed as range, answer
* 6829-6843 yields 38.3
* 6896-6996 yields 39.8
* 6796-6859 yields 38.9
